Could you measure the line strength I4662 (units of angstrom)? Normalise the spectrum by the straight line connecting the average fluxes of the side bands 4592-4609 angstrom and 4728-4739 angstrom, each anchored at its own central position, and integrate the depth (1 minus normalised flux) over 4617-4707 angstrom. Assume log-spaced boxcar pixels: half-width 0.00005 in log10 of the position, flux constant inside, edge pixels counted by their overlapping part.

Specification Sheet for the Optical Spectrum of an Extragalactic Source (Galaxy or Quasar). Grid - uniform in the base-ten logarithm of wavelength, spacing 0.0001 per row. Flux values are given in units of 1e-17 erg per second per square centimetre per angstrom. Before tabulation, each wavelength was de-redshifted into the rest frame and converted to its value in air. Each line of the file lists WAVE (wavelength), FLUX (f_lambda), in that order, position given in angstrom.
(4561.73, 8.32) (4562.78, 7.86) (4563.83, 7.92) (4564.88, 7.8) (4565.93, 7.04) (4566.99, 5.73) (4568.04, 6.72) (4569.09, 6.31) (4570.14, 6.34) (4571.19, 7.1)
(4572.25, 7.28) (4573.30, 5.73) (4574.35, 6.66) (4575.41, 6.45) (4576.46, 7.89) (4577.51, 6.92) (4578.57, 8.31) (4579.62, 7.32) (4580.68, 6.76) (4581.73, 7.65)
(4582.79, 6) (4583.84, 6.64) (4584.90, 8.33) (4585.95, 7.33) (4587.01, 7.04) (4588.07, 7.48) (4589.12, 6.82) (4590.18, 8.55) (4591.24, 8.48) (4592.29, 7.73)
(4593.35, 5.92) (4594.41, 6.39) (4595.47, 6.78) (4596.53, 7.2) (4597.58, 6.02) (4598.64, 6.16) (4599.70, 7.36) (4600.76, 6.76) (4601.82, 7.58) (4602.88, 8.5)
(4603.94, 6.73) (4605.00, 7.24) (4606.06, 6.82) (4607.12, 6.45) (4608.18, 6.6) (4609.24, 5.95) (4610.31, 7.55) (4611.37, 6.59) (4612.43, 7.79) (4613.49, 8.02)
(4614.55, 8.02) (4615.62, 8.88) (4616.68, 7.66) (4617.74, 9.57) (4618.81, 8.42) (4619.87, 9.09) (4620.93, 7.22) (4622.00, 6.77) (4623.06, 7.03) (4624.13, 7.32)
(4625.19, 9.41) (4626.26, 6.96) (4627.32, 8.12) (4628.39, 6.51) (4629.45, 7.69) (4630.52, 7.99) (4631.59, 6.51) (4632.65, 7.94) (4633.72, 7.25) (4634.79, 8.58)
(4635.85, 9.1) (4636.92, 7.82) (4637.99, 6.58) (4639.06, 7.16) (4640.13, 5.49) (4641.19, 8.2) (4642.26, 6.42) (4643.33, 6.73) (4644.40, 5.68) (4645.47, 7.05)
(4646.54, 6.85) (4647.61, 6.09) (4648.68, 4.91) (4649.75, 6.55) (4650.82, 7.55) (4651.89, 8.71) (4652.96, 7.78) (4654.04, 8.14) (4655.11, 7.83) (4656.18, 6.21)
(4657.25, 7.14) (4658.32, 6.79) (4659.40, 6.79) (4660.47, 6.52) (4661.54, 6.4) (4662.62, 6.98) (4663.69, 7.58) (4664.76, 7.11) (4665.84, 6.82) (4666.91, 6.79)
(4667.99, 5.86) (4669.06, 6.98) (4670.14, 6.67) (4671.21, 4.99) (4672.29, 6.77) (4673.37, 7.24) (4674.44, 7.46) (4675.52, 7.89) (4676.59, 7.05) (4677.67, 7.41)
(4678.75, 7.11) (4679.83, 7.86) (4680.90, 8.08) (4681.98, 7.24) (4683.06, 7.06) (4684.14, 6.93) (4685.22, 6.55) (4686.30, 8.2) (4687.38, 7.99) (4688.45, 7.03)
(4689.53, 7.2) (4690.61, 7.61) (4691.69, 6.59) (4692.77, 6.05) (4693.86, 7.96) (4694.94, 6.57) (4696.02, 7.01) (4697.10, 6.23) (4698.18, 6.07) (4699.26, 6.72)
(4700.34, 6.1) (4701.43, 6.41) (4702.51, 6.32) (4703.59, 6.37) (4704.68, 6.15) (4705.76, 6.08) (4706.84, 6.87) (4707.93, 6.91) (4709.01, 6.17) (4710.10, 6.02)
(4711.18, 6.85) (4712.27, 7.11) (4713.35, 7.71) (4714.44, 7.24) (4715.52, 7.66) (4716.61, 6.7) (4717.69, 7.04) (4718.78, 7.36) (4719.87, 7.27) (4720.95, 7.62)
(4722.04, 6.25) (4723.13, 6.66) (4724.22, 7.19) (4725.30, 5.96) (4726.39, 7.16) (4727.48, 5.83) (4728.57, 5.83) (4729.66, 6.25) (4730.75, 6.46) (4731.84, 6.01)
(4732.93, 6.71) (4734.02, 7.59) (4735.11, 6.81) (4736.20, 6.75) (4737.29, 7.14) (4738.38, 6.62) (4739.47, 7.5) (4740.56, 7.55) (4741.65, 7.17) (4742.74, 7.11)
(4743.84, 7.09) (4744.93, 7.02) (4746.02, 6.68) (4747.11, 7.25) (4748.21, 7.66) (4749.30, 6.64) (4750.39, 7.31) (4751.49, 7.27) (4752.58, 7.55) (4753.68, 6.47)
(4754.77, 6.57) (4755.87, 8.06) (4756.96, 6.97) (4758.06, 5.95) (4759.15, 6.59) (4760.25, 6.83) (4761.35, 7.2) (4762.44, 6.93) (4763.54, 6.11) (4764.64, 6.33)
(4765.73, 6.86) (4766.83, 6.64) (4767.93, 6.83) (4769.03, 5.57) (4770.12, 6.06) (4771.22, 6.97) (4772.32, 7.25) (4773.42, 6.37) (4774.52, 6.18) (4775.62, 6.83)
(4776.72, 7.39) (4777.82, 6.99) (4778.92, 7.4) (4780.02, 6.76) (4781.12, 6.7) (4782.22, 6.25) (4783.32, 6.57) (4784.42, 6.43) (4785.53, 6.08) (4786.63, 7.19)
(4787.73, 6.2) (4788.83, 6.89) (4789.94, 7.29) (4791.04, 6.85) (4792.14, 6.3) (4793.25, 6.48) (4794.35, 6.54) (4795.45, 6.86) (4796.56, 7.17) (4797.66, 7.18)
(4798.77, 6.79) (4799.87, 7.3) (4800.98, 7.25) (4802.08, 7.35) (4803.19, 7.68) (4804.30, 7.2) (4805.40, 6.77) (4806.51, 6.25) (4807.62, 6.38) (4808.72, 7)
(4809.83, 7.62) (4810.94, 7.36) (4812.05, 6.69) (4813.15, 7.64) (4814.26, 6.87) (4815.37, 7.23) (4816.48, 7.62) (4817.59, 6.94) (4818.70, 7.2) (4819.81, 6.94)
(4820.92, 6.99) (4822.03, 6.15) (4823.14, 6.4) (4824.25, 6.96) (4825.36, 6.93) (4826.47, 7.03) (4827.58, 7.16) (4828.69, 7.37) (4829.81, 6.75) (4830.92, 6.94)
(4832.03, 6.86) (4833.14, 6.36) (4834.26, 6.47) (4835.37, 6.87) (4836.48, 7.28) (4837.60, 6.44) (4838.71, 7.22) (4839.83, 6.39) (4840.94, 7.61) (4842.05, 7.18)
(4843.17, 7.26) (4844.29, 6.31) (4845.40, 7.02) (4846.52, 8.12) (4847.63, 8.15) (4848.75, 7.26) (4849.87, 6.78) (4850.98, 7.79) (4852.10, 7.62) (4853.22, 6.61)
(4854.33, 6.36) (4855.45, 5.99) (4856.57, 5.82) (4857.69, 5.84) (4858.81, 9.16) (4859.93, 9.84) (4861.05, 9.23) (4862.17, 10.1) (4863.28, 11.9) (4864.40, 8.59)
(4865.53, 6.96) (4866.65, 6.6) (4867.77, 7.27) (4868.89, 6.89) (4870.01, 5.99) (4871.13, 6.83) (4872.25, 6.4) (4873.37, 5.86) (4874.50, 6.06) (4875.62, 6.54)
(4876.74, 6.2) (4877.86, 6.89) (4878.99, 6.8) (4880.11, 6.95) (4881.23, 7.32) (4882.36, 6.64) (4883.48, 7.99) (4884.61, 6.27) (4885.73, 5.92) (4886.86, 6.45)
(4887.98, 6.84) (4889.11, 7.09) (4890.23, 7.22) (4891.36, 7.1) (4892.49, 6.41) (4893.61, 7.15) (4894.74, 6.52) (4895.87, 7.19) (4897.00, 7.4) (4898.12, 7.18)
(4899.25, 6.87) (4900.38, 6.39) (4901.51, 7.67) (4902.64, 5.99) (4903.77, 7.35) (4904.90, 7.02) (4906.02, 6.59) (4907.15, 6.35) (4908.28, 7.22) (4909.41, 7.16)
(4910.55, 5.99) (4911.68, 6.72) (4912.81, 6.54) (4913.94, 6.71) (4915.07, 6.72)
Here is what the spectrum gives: -4.7 angstrom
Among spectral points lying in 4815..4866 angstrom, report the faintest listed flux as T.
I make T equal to 5.82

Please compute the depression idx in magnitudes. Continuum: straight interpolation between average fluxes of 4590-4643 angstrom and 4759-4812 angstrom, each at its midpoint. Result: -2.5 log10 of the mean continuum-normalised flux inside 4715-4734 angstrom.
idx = 0.046 mag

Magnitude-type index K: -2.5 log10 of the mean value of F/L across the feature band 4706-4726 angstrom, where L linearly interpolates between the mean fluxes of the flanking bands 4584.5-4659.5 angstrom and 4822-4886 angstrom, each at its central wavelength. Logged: 0.05 mag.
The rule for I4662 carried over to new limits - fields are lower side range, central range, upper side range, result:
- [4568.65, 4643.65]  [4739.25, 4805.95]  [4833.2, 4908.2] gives 2.79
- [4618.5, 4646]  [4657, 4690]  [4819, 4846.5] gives 1.18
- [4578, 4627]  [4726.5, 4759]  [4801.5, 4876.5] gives 1.58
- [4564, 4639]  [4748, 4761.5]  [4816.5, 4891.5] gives 0.37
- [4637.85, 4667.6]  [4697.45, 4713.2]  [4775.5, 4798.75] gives 0.86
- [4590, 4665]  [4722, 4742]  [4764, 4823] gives 0.80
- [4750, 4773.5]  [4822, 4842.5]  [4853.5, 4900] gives 0.32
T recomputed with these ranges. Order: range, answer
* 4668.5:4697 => 4.99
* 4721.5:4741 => 5.83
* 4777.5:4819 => 6.08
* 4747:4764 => 5.95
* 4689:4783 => 5.57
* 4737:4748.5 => 6.62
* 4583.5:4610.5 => 5.92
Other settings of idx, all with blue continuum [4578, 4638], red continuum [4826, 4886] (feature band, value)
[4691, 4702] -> 0.12 mag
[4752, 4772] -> 0.09 mag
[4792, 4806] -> 0.03 mag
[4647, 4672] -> 0.08 mag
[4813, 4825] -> 0.03 mag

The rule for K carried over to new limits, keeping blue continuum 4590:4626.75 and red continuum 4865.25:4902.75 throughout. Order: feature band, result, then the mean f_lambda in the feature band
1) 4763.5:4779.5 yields 0.057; 6.67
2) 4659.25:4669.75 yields 0.076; 6.78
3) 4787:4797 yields 0.039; 6.73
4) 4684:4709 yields 0.068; 6.76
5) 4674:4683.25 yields -0.034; 7.48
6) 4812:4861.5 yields -0.035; 7.1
